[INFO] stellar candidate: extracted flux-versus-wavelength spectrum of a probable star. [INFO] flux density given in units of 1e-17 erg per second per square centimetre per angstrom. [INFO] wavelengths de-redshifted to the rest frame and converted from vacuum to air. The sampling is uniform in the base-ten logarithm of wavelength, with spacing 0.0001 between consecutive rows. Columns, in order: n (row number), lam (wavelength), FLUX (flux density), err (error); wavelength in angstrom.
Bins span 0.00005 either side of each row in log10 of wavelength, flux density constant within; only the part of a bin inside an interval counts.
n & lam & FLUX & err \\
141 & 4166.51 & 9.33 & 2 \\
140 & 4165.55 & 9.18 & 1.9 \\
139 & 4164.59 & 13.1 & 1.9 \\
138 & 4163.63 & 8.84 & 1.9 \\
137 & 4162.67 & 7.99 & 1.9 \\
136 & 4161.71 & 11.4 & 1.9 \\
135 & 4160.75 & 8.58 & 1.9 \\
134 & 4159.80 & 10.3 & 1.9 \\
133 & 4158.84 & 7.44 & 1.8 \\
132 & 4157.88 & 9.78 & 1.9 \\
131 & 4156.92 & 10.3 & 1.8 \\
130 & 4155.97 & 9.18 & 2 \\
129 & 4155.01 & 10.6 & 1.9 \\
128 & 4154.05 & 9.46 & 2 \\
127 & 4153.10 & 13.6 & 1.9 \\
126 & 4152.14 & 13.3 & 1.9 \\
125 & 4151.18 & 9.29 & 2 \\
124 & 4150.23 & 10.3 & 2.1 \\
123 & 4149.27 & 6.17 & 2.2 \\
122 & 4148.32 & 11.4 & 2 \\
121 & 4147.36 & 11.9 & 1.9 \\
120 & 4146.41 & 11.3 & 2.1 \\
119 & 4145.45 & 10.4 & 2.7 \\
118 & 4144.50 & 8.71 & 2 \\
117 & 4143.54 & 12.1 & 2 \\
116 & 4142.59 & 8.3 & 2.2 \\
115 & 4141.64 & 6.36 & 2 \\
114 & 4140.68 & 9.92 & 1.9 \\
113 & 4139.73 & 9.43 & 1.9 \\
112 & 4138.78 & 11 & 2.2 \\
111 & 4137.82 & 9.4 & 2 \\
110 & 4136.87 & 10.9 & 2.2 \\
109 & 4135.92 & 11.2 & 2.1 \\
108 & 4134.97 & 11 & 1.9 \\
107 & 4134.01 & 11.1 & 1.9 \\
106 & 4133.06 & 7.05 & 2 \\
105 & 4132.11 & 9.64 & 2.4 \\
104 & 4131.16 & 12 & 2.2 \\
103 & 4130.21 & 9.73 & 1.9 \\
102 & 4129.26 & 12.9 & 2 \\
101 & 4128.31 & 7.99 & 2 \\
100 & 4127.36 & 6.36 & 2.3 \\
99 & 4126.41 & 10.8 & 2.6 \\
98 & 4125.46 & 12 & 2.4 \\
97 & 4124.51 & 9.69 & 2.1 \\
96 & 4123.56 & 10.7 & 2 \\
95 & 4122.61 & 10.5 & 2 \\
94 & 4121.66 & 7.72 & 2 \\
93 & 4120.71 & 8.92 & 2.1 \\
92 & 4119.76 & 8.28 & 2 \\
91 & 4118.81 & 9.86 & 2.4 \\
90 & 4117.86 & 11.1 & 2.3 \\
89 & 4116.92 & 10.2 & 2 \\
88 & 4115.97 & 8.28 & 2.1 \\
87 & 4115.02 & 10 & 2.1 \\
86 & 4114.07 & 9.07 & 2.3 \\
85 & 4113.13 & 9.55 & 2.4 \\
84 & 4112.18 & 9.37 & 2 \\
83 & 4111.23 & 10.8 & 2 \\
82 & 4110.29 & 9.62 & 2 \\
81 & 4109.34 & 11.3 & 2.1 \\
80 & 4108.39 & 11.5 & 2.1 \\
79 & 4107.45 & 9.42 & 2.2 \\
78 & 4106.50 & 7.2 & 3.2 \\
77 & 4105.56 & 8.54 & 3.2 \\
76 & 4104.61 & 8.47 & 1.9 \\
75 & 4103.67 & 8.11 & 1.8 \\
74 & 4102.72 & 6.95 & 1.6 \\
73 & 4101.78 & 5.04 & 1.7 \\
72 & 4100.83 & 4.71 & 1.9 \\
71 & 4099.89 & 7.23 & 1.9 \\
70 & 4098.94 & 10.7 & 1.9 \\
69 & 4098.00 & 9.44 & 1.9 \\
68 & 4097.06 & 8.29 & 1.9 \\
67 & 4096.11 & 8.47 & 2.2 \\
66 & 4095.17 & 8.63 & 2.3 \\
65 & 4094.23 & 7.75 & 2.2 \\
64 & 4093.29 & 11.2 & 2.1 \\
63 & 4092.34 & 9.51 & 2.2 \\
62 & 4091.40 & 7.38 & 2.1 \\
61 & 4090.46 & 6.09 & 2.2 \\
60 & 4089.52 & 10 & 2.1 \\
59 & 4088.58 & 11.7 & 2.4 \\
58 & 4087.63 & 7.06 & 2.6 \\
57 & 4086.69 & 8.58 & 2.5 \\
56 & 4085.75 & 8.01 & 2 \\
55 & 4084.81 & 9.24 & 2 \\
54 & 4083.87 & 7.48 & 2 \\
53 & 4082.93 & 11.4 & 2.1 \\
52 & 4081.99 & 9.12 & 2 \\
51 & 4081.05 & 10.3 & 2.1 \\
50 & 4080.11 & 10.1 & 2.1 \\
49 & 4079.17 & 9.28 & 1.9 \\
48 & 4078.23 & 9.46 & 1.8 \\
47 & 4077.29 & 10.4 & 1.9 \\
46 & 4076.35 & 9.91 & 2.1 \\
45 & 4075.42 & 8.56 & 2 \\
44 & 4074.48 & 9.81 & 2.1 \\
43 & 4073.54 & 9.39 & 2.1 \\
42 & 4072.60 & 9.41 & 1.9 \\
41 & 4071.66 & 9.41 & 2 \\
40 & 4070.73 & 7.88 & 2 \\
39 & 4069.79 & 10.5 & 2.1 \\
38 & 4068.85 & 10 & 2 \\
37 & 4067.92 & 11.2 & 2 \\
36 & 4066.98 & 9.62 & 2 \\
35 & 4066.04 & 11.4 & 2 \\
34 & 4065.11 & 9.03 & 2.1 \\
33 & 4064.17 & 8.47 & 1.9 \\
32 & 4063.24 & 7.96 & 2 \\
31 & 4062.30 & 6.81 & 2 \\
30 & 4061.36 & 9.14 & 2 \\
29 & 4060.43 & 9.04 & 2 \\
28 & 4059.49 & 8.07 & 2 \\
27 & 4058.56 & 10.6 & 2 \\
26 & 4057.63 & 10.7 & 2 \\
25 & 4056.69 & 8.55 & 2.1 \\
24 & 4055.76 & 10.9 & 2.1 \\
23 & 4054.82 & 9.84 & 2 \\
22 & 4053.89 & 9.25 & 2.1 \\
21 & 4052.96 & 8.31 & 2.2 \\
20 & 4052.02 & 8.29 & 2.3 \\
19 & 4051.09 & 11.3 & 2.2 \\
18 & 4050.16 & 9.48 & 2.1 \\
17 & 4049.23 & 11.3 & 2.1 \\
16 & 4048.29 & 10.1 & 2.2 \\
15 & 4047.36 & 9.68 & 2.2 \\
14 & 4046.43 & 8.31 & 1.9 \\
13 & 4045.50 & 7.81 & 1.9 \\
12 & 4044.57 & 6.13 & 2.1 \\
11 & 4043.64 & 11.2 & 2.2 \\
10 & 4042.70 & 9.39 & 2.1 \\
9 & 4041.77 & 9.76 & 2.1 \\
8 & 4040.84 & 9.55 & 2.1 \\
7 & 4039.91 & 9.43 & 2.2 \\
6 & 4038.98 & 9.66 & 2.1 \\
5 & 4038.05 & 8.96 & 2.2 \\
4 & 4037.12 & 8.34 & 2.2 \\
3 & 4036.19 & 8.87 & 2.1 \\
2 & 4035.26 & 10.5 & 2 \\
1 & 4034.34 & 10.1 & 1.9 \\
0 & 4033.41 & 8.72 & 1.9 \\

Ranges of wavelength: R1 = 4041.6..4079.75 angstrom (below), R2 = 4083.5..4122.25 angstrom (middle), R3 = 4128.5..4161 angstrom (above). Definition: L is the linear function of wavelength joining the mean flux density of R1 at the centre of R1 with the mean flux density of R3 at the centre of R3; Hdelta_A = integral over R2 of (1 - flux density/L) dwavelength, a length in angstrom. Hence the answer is 3.8 angstrom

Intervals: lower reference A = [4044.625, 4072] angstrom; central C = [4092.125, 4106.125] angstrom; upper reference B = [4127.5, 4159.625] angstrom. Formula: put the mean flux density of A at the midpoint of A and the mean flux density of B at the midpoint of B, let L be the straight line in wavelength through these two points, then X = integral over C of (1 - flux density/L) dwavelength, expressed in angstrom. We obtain 2.2 angstrom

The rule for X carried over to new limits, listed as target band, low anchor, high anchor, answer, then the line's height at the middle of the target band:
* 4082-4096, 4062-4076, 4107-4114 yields 1.3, 9.74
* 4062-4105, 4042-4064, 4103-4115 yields 1.9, 9.31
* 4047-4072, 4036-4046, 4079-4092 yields -1.4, 9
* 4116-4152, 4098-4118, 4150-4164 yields -1.5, 9.49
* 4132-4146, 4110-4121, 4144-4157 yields 0.5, 10.2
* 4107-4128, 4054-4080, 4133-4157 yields 0.4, 9.94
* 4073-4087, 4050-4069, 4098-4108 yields -1.3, 8.64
